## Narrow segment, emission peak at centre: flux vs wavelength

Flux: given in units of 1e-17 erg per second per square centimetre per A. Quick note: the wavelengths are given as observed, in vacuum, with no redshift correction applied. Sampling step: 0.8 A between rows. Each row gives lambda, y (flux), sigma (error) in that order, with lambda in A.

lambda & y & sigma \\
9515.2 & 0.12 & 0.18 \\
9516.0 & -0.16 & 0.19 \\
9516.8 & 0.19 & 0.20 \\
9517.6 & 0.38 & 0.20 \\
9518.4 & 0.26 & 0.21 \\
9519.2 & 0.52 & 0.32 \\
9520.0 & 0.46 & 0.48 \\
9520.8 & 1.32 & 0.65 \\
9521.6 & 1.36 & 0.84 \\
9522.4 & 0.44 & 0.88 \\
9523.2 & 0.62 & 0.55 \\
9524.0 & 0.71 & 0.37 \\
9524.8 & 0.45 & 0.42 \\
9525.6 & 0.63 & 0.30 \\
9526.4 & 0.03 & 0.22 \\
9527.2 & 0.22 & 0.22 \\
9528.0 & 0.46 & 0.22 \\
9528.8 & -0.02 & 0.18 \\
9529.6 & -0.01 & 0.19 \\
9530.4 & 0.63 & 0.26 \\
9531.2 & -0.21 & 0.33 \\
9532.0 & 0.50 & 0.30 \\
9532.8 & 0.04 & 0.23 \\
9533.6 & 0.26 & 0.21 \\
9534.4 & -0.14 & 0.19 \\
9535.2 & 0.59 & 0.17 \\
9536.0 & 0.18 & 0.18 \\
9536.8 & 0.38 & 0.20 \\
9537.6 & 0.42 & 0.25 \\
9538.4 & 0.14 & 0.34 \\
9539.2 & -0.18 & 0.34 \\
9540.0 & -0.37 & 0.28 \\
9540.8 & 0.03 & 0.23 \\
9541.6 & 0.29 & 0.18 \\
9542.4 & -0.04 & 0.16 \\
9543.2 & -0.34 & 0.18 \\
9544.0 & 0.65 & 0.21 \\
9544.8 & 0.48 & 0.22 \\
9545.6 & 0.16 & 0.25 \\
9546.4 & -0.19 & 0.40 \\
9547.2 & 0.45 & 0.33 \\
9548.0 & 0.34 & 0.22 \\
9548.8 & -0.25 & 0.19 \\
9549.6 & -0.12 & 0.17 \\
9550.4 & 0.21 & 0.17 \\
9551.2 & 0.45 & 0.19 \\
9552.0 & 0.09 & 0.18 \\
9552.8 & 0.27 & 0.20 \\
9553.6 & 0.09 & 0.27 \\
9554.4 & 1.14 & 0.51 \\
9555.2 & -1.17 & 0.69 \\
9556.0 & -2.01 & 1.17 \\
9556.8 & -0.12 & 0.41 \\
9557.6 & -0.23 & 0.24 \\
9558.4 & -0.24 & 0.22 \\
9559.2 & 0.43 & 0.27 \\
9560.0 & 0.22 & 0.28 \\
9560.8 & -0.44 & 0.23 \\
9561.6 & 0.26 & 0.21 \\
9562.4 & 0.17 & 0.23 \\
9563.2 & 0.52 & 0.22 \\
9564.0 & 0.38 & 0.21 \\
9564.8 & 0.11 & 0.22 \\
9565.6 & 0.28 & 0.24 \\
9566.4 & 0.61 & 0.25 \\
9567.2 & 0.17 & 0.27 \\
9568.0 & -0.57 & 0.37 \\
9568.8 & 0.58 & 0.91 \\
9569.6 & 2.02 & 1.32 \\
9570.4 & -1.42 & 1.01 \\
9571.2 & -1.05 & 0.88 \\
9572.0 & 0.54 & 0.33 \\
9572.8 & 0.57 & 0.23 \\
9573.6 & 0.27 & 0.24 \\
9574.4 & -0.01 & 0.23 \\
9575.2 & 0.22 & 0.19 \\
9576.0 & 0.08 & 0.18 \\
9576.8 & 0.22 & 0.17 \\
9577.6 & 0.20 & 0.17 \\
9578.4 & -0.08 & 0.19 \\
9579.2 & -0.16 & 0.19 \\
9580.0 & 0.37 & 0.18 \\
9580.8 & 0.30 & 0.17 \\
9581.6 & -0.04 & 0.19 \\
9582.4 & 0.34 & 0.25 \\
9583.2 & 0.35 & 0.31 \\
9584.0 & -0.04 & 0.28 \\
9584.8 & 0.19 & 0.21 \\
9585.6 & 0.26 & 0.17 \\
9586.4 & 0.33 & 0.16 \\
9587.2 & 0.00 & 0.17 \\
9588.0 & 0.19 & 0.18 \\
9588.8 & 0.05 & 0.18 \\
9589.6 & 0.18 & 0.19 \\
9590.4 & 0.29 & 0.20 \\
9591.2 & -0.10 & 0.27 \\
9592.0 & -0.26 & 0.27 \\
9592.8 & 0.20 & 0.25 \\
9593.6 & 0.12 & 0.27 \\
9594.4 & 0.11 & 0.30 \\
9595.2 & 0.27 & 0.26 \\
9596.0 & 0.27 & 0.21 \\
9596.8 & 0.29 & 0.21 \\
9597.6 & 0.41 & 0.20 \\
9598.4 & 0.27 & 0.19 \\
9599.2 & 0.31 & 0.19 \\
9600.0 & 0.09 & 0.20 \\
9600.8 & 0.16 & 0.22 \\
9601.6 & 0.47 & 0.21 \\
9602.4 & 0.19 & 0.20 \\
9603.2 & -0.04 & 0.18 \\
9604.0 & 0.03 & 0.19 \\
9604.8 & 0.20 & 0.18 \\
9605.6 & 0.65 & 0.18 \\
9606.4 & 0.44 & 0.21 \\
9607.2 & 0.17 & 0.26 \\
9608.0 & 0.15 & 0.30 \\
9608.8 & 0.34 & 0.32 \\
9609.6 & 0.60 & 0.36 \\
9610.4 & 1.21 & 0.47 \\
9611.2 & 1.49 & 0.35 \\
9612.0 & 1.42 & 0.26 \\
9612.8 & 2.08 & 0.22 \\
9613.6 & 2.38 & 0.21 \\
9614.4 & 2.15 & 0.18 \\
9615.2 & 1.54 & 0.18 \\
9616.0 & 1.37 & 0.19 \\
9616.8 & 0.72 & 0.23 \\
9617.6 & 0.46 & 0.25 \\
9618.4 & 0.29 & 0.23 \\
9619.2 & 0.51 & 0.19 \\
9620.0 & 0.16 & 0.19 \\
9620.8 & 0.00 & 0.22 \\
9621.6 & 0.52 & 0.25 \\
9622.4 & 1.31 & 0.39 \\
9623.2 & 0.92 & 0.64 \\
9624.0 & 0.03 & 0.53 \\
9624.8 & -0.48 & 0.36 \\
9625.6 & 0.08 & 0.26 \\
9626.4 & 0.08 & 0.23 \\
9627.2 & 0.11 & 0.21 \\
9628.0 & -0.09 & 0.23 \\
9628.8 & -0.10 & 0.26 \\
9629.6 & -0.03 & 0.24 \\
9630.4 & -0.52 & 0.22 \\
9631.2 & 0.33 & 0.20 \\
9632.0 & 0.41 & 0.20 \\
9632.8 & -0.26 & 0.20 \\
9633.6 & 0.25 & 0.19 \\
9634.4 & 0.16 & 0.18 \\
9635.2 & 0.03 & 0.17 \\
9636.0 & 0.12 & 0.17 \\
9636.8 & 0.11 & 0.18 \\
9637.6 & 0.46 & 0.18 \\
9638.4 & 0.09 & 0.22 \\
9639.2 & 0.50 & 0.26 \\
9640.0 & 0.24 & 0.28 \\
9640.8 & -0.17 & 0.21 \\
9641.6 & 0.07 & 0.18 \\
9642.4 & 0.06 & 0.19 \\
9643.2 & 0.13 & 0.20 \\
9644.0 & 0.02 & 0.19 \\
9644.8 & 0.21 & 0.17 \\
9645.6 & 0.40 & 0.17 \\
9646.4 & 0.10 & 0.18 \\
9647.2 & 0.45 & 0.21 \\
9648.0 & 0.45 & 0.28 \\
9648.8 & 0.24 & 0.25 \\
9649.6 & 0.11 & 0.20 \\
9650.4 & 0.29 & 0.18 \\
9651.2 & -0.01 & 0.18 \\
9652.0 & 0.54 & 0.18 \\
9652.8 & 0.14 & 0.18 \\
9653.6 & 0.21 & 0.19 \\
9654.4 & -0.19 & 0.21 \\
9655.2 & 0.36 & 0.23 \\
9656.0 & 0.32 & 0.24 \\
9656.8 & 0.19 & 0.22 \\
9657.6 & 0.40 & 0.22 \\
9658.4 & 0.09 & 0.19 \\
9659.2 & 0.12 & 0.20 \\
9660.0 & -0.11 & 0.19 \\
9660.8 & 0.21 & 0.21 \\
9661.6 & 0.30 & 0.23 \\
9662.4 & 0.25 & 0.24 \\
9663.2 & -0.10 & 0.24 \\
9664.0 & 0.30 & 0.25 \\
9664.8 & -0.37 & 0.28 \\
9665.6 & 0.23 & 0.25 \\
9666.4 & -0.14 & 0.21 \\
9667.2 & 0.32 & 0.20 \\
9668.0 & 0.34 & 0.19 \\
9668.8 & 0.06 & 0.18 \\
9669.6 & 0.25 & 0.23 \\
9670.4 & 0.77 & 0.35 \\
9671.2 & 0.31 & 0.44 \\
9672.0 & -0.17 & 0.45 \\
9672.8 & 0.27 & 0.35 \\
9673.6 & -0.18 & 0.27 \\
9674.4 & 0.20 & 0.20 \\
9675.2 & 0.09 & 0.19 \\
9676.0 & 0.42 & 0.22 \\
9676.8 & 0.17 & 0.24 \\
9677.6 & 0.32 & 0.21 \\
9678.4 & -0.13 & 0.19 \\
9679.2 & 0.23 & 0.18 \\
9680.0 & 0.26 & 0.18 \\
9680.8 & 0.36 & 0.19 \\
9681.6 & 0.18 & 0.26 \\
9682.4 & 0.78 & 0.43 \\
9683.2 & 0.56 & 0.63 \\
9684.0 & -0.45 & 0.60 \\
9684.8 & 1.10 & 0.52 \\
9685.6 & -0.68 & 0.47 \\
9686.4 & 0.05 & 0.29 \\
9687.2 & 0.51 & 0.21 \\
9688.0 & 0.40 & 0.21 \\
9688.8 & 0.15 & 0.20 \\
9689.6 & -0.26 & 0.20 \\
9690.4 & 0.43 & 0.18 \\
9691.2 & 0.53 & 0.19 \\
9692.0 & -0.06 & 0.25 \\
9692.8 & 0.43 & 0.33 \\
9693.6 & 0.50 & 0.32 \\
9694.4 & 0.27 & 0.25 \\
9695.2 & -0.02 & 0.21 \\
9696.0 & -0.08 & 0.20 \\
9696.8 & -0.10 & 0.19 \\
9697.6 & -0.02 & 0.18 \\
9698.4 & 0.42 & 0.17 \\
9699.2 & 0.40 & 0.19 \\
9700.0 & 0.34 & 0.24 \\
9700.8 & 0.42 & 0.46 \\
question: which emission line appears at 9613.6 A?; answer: [O III]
